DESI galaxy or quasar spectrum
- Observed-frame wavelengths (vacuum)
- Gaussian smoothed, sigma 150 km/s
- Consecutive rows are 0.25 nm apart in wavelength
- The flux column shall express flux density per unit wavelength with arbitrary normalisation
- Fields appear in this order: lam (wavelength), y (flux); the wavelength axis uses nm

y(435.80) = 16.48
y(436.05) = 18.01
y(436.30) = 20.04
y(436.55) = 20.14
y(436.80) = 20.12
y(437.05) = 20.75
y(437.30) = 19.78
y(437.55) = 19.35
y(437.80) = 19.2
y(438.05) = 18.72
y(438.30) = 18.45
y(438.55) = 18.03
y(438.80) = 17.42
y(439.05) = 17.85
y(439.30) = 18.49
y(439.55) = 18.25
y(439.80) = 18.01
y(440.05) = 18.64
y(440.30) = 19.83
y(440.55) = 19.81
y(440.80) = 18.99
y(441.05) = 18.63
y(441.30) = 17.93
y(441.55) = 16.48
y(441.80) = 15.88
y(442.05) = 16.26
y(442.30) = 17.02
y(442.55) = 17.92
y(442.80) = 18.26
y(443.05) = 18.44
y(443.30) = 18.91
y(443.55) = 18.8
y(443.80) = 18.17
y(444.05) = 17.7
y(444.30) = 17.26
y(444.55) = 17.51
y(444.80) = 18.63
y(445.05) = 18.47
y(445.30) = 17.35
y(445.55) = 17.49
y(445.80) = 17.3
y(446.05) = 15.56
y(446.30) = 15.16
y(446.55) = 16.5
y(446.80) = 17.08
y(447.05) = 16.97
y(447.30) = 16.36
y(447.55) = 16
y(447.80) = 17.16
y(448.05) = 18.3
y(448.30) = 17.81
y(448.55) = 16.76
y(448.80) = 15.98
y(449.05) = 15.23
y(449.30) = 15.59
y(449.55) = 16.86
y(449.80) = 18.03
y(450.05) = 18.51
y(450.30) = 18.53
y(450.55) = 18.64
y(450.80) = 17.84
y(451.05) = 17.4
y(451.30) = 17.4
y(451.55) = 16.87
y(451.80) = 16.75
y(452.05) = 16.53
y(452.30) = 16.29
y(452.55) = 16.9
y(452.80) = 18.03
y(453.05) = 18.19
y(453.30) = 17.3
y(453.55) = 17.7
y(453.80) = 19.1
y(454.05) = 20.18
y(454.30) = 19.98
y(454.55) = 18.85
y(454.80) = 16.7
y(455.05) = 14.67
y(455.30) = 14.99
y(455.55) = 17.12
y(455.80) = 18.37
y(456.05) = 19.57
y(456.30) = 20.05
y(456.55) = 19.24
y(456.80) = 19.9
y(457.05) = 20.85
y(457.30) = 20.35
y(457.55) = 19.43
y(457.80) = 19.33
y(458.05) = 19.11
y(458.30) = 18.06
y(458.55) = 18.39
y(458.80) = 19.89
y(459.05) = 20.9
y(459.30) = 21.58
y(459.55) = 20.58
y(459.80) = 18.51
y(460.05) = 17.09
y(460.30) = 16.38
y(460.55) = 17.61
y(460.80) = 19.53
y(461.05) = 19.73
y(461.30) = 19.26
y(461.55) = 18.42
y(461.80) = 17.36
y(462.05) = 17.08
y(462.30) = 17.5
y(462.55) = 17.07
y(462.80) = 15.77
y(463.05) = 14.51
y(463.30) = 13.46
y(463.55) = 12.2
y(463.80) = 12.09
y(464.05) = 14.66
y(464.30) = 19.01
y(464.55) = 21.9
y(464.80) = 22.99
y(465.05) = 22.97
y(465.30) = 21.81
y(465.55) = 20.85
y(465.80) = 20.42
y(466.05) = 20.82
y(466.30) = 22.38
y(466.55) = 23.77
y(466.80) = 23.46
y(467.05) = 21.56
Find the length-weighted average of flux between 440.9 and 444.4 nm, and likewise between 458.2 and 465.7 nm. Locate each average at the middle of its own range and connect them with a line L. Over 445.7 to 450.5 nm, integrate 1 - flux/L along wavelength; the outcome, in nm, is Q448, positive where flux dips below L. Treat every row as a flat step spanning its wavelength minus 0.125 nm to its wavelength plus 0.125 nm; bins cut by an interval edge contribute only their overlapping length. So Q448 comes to 0.27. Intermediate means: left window 17.7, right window 18.2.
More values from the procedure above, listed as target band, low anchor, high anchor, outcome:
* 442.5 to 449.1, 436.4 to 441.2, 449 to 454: 0.30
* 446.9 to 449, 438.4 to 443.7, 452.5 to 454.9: 0.16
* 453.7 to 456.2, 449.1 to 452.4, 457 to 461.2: 0.04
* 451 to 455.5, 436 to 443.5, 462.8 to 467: 0.34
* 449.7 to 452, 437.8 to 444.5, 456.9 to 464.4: 0.03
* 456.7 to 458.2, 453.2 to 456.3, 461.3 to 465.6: -0.16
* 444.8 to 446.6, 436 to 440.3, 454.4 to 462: 0.18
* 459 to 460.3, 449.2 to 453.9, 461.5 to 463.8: -0.26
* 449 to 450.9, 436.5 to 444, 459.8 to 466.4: 0.09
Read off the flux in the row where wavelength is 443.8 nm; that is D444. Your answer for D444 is 18.17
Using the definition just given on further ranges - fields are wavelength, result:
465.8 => 20.42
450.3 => 18.53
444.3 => 17.26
